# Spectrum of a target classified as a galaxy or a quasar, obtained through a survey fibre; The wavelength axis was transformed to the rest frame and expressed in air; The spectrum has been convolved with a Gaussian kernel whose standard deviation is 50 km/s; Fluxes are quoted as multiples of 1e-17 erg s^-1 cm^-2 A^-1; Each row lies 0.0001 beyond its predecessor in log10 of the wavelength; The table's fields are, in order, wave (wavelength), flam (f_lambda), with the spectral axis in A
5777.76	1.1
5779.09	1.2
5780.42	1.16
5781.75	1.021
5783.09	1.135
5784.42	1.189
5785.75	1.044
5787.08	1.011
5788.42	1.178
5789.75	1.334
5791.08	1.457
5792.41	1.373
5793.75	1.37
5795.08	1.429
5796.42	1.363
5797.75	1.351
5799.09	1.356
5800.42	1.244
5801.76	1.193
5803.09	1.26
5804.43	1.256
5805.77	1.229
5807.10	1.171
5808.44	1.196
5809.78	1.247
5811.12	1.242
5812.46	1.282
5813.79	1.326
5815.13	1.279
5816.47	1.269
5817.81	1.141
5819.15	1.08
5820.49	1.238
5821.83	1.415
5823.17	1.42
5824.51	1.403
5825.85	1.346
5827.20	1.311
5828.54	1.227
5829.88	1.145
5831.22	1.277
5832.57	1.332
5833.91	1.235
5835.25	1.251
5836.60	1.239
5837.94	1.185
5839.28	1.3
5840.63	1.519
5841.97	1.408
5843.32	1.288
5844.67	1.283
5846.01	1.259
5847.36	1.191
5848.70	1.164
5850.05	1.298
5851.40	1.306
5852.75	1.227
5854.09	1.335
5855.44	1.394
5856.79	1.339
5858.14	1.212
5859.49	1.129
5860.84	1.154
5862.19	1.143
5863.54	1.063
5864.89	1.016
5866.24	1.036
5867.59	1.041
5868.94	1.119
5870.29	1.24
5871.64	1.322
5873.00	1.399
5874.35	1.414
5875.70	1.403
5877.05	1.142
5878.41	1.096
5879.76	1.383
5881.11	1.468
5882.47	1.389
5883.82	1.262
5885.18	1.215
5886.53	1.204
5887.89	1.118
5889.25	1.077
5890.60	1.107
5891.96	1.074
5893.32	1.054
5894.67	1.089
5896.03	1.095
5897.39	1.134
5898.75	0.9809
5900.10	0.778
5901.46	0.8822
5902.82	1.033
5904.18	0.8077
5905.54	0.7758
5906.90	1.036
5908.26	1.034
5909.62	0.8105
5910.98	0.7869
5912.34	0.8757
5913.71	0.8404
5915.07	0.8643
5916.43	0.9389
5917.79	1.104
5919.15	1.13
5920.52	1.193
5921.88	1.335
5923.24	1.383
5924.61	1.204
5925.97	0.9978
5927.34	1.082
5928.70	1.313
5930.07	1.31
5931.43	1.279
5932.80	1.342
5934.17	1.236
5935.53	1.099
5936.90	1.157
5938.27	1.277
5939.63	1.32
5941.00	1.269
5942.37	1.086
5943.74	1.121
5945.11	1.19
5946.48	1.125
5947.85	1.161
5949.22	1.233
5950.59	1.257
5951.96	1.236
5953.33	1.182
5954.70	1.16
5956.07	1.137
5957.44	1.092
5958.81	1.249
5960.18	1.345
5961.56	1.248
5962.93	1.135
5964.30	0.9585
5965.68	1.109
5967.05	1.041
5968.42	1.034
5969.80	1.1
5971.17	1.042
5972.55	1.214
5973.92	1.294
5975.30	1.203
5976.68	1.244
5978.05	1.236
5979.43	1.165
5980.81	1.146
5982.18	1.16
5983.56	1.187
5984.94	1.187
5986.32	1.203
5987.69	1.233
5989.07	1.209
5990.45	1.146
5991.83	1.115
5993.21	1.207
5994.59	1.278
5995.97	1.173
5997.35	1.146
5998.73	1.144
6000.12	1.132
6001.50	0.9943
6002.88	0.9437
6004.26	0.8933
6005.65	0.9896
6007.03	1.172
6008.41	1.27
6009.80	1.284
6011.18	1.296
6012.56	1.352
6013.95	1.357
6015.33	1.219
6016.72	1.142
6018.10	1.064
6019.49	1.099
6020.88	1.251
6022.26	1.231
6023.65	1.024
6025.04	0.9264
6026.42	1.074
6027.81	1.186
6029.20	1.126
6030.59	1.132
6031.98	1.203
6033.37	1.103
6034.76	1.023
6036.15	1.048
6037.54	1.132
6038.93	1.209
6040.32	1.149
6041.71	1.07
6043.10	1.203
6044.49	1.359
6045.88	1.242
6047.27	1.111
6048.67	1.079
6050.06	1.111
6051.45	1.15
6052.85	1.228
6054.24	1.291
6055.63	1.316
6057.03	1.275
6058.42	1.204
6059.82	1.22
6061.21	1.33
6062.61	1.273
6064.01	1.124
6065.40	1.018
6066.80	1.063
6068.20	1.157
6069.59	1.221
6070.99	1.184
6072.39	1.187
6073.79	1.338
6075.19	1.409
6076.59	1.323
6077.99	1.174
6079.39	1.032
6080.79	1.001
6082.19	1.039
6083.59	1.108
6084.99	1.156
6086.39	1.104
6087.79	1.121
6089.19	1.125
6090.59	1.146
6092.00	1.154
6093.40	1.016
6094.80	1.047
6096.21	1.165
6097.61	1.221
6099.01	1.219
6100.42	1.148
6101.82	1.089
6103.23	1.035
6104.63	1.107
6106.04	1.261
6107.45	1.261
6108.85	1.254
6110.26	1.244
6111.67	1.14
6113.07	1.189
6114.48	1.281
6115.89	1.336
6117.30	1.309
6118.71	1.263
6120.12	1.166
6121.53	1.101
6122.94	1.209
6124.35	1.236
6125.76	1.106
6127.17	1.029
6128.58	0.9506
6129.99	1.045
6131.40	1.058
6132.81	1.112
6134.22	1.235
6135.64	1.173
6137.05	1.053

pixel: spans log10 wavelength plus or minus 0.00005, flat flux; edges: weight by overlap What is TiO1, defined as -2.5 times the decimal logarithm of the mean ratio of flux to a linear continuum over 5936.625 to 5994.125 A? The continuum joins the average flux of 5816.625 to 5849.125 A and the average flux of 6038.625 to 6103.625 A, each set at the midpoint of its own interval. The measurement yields 0.037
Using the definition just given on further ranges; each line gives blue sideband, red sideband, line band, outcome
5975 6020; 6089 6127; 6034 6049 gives 0.02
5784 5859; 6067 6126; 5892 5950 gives 0.14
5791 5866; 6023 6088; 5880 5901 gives 0.09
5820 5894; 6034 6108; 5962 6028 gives 0.04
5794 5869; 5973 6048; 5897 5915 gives 0.33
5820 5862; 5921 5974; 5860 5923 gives 0.13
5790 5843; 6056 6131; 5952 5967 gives 0.06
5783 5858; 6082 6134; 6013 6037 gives 0.05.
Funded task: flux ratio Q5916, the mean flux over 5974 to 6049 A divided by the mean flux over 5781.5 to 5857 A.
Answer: 0.91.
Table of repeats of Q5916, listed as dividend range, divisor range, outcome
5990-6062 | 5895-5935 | 1.10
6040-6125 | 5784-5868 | 0.94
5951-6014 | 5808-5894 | 0.94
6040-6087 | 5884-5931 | 1.13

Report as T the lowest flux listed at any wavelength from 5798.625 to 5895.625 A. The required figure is 1.016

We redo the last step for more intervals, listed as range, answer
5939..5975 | 0.9585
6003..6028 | 0.8933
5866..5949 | 0.7758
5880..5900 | 0.9809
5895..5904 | 0.778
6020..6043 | 0.9264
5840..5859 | 1.164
